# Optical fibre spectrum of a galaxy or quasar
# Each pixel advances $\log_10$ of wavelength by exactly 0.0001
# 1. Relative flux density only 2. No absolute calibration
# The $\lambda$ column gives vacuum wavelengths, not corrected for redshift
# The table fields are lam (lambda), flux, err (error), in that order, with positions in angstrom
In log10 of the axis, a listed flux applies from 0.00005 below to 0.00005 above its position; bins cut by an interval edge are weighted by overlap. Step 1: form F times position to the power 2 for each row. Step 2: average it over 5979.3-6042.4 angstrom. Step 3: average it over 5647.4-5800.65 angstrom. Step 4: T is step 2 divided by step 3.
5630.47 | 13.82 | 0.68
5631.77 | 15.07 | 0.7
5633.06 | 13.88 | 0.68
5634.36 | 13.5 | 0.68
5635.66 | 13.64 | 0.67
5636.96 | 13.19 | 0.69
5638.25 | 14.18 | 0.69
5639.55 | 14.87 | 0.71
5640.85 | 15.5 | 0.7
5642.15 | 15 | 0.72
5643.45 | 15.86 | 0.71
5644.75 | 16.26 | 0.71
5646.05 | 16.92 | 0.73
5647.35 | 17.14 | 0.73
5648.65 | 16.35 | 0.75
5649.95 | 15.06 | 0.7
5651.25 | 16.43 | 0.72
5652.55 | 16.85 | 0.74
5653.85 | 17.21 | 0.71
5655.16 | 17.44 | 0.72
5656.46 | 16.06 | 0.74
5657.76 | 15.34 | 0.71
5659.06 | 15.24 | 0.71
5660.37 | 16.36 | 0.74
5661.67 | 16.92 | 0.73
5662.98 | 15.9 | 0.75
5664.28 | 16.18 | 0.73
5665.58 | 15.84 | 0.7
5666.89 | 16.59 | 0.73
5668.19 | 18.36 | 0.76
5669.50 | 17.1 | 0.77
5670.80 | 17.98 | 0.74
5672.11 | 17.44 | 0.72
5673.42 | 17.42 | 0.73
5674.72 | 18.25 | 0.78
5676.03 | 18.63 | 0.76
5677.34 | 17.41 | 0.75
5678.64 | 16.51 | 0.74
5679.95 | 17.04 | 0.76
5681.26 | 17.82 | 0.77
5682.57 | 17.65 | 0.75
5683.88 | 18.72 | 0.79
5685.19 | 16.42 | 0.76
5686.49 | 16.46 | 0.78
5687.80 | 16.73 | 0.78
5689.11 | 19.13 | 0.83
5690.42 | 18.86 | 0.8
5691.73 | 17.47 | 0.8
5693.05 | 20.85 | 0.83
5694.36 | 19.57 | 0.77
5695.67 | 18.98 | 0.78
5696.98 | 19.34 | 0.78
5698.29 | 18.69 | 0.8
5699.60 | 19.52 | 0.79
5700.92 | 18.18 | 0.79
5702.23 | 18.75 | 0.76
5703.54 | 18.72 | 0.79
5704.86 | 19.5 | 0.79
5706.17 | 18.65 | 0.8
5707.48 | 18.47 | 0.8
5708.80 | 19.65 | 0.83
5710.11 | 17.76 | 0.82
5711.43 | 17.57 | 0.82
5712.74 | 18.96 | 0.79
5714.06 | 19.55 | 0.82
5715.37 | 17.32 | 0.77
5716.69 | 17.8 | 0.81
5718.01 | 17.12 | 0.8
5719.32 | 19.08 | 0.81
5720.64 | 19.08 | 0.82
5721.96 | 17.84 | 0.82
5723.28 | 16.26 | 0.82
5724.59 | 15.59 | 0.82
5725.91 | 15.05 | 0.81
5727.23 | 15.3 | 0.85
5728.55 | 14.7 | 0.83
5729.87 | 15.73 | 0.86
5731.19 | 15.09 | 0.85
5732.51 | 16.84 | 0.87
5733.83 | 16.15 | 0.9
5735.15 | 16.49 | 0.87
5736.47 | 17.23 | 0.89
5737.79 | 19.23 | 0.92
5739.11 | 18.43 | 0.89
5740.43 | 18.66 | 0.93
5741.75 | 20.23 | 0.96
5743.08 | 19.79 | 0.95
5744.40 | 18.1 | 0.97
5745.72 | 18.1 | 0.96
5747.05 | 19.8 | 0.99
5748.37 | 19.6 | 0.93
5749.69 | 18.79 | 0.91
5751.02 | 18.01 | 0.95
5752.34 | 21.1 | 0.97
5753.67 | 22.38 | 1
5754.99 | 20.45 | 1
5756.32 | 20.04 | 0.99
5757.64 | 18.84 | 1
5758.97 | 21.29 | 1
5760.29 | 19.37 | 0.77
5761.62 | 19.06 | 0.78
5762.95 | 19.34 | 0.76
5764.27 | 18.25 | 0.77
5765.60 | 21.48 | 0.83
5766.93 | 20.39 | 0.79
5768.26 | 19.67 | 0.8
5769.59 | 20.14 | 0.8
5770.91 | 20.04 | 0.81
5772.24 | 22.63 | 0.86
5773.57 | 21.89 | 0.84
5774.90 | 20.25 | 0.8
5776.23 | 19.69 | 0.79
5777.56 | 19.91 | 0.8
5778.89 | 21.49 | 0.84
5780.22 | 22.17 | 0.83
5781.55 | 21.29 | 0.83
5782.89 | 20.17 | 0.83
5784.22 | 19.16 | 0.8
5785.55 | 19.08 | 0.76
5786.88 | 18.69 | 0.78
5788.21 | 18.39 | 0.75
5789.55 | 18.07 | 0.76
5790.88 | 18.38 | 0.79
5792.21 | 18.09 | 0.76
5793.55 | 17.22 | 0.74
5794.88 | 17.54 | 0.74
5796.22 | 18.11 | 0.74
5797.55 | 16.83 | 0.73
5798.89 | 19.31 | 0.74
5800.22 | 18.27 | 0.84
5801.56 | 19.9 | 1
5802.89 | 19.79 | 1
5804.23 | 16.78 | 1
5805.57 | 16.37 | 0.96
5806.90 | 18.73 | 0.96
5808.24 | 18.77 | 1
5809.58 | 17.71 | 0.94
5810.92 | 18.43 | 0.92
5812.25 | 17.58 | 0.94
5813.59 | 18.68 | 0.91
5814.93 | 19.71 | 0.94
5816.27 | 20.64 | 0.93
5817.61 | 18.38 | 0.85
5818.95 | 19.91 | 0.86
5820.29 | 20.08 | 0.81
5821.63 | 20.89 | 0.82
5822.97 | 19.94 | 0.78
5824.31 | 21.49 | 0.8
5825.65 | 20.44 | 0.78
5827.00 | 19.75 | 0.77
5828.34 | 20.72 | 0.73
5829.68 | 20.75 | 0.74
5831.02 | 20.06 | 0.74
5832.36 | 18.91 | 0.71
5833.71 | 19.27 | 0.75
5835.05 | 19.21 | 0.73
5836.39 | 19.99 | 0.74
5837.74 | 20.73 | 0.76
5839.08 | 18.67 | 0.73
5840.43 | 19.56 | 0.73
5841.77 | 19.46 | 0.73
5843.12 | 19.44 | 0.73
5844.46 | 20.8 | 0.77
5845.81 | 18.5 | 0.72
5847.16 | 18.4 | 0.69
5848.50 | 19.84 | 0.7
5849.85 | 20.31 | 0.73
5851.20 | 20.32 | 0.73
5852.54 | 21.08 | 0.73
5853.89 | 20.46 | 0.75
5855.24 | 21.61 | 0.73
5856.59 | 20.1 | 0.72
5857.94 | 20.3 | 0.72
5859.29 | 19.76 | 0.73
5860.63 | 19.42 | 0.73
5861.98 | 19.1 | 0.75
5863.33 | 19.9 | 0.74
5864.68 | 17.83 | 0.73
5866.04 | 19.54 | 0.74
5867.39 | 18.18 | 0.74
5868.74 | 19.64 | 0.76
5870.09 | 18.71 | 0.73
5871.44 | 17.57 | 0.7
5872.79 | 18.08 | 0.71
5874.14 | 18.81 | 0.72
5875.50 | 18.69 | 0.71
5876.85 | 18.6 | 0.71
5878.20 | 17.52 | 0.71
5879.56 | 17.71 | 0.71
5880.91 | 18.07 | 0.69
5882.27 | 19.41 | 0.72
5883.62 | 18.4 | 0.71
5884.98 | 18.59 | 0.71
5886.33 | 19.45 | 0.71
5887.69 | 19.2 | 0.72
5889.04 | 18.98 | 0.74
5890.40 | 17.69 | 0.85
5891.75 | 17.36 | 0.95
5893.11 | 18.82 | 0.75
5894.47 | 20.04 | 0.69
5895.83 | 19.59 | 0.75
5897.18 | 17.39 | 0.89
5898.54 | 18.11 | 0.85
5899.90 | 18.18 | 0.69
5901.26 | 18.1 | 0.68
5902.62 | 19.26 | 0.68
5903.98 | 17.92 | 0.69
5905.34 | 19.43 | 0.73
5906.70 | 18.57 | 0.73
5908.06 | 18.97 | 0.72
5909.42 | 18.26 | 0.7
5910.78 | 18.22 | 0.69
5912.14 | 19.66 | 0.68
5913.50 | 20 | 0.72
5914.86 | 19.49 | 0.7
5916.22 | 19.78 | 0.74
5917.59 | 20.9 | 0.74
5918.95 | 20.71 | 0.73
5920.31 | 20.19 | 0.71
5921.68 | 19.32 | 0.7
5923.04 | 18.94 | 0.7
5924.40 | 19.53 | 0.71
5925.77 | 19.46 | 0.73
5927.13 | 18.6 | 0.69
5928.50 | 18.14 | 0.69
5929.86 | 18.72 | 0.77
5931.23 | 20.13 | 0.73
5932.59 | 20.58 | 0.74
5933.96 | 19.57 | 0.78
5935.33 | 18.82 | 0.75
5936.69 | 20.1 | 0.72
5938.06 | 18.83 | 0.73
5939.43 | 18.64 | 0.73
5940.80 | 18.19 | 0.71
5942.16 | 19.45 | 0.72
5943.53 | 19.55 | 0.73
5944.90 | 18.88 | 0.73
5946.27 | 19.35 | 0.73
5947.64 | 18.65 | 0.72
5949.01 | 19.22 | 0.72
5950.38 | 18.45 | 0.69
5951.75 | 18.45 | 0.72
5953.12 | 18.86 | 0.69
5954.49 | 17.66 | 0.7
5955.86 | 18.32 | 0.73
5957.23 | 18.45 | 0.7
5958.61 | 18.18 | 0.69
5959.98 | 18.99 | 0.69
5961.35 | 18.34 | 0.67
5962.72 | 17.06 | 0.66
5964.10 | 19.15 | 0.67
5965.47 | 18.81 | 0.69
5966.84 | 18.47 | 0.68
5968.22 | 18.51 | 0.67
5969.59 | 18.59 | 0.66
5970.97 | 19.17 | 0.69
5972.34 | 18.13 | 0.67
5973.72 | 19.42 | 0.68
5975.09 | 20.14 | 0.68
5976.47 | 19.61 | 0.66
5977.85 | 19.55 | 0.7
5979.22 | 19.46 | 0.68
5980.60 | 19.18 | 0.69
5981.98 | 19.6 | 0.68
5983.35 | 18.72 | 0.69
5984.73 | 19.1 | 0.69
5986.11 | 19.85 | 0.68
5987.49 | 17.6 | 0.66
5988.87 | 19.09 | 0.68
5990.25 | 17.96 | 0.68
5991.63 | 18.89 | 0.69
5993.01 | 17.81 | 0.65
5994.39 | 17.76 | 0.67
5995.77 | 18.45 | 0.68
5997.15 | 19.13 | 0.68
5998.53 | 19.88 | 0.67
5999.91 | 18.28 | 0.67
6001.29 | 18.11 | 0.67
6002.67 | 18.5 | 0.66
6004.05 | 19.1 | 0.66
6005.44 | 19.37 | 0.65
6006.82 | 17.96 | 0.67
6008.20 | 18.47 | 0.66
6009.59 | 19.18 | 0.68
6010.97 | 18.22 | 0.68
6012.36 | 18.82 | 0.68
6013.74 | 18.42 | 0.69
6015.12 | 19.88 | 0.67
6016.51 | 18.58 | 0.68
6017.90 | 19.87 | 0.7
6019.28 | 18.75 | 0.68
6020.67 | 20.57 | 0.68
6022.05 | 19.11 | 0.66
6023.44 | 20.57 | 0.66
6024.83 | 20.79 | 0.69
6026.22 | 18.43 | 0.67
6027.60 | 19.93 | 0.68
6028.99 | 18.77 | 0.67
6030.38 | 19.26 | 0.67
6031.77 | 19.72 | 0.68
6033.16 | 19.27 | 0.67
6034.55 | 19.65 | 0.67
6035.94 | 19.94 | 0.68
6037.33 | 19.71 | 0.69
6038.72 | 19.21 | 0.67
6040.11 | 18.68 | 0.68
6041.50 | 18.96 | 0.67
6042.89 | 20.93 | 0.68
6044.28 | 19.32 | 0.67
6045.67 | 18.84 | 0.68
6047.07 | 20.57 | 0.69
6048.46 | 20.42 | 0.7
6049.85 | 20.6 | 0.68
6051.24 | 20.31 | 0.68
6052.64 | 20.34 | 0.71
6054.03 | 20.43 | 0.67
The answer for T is 1.15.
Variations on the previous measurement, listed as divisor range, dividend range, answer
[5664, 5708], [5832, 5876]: 1.14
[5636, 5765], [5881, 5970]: 1.16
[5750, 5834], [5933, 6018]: 1.03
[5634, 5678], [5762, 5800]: 1.25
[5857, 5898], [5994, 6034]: 1.07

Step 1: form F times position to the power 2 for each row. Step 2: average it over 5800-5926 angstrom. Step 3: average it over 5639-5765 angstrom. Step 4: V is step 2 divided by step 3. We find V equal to 1.14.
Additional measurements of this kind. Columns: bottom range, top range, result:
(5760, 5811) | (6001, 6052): 1.09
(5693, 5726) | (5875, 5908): 1.07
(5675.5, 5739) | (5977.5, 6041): 1.19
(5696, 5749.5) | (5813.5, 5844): 1.15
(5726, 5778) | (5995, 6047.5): 1.11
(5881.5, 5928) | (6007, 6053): 1.07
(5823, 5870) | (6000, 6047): 1.03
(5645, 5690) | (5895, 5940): 1.23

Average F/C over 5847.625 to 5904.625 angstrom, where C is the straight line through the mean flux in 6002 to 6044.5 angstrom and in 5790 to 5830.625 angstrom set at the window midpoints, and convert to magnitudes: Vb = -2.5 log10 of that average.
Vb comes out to 0.00 mag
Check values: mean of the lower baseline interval 19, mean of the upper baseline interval 19.3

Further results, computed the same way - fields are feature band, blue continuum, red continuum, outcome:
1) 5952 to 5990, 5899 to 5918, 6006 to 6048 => 0.022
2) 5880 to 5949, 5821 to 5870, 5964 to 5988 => 0.022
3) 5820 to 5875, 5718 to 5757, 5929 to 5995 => -0.071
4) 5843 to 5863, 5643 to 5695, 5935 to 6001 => -0.103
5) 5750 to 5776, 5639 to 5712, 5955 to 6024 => -0.137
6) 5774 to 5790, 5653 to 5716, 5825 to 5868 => -0.052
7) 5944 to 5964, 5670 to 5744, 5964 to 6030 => 0.018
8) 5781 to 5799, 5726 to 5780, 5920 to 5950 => 0.032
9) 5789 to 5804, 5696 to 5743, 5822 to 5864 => 0.051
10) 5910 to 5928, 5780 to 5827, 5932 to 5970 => -0.042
